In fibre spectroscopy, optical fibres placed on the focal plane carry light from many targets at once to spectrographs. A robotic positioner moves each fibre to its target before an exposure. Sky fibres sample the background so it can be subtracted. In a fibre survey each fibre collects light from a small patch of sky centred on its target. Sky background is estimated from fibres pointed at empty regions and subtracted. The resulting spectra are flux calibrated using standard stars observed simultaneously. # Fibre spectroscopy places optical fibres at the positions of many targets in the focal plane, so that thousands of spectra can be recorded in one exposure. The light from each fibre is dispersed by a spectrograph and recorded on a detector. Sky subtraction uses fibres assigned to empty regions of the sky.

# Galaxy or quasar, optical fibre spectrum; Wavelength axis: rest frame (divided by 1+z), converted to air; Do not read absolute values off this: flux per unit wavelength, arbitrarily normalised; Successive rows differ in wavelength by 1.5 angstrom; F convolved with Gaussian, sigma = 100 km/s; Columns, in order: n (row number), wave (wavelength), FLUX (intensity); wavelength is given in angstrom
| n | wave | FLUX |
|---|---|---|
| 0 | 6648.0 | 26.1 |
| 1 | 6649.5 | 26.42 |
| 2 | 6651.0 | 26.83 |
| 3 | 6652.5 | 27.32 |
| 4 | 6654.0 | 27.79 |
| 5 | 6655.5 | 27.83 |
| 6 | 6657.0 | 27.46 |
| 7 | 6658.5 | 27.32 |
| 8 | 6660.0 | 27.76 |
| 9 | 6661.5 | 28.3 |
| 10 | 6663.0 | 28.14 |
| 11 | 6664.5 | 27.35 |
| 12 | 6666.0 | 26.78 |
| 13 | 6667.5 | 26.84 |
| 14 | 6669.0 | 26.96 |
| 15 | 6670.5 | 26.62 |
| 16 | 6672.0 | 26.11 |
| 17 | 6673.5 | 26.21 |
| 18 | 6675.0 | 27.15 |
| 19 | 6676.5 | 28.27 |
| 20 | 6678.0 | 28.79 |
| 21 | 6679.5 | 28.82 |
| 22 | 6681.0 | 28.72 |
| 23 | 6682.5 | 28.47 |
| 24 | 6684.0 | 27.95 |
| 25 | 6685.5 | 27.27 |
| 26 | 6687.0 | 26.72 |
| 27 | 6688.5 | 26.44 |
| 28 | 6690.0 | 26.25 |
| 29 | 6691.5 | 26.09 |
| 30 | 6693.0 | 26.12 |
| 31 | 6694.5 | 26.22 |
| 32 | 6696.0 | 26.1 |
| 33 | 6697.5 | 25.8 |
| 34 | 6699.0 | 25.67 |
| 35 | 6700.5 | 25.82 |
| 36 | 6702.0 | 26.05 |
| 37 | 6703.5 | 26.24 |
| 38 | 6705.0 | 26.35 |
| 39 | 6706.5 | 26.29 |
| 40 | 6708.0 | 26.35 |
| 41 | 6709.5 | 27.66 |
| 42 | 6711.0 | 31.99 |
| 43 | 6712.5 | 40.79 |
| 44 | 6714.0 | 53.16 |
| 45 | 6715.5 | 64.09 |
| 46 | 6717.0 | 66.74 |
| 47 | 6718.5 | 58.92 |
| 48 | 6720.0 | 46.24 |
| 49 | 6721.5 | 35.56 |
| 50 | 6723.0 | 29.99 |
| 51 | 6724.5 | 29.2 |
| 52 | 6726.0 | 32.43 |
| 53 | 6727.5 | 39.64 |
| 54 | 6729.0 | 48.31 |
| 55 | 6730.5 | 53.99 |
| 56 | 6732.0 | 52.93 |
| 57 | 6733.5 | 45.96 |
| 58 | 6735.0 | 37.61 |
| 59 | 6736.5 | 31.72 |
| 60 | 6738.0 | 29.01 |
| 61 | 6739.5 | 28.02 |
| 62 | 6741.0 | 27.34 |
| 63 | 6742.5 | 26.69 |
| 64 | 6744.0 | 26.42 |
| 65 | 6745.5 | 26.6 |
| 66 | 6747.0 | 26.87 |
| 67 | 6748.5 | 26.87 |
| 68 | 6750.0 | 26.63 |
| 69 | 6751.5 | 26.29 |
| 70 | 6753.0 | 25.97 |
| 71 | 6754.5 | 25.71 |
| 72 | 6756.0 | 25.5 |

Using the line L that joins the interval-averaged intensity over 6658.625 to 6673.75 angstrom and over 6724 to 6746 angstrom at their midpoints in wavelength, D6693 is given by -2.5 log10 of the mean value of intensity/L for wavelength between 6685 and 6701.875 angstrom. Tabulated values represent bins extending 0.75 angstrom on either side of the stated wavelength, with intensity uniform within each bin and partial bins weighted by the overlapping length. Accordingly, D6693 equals 0.17 mag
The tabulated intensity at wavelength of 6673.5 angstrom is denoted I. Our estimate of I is 26.21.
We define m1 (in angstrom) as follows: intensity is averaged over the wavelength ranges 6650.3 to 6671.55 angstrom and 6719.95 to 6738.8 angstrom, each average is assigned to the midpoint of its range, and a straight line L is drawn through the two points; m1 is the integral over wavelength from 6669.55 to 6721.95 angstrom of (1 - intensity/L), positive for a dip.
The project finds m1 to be 2.6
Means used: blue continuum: 27.4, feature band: 32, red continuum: 39.1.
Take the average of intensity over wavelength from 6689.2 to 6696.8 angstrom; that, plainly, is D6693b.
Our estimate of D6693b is 26.2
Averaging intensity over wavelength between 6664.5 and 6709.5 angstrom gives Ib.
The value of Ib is 26.8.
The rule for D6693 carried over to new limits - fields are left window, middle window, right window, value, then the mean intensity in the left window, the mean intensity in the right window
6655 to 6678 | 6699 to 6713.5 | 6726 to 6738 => 0.26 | 27.3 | 42.6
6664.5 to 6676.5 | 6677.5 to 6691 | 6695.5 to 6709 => -0.05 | 26.8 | 26.1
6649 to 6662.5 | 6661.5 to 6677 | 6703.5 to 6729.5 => 0.12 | 27.5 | 39.7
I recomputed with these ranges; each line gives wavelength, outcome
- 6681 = 28.72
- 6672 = 26.11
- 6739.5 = 28.02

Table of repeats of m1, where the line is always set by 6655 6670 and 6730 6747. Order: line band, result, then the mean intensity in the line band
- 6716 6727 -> -3.5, 43.1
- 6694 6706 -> 1.9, 26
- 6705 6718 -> -3.8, 41.5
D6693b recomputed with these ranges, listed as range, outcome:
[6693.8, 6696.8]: 26.2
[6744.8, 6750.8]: 26.7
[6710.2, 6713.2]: 36.2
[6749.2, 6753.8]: 26.3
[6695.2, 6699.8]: 25.9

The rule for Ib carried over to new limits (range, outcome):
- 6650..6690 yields 27.4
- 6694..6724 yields 35.8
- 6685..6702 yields 26.2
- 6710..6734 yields 45.4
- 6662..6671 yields 27.2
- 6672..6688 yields 27.7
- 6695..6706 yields 26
